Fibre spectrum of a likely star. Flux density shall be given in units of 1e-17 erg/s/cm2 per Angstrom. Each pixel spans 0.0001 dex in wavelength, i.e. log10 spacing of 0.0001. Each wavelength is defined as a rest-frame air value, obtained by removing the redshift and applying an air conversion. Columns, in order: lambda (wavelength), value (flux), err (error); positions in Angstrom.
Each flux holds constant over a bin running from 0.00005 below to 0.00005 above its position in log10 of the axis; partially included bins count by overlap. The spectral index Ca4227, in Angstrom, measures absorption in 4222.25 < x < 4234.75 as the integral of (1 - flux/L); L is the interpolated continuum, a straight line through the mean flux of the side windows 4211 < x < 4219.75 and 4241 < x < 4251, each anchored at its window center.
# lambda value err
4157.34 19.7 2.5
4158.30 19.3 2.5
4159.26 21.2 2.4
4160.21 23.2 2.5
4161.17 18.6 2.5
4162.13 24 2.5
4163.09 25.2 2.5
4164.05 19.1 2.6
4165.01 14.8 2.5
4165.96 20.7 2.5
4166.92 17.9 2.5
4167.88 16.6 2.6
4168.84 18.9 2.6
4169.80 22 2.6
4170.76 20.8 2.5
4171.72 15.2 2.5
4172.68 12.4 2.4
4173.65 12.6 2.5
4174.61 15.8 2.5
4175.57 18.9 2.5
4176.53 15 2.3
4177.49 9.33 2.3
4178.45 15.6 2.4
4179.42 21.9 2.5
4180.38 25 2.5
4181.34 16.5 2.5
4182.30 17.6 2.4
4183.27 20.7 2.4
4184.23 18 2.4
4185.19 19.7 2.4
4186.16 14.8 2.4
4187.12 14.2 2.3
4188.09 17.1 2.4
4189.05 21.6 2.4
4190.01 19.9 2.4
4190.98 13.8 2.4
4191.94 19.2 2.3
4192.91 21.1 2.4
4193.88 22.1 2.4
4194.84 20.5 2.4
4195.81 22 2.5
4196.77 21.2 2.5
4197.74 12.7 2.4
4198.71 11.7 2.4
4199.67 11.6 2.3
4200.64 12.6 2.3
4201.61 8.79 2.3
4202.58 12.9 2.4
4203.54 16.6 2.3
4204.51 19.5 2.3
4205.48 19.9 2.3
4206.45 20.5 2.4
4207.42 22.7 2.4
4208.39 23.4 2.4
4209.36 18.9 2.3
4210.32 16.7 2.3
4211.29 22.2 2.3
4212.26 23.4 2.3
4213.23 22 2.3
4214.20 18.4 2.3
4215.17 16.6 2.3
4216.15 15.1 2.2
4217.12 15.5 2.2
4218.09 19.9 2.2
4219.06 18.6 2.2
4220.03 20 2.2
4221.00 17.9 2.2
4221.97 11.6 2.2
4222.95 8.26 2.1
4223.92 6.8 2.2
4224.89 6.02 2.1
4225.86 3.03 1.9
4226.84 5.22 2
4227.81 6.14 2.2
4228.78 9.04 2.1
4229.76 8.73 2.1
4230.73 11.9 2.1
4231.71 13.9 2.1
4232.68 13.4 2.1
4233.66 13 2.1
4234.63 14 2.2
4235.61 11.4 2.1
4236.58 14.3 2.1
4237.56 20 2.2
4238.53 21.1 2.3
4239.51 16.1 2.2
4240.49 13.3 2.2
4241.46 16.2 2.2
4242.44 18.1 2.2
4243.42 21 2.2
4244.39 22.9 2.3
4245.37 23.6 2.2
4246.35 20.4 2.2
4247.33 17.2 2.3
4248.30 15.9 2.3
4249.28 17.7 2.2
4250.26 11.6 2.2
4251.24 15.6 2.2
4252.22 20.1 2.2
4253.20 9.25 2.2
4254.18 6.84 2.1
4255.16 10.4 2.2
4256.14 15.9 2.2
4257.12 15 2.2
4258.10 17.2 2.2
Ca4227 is 6.4 Angstrom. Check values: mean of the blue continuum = 19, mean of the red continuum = 18.4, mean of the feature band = 9.09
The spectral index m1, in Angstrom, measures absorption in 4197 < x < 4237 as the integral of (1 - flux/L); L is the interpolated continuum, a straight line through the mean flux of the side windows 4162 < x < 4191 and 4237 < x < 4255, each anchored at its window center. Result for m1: 6.5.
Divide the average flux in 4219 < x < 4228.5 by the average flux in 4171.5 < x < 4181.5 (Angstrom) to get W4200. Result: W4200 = 0.61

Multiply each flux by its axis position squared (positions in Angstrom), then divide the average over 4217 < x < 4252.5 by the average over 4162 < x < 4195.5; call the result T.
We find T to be 0.8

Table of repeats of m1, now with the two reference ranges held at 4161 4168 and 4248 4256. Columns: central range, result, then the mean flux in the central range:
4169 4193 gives 1.4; 17.5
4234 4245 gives -2.2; 17.1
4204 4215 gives -2.7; 20.6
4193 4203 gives 0.9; 15.8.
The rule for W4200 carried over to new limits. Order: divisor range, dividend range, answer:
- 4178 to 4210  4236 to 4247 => 1.04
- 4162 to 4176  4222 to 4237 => 0.53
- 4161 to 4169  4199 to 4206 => 0.74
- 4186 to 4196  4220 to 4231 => 0.48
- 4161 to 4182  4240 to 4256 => 0.90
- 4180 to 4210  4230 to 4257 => 0.87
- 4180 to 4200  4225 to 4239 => 0.64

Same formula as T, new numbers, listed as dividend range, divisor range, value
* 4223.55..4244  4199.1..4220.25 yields 0.71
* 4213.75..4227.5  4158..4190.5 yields 0.72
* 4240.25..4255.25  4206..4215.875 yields 0.82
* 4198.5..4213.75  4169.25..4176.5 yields 1.08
